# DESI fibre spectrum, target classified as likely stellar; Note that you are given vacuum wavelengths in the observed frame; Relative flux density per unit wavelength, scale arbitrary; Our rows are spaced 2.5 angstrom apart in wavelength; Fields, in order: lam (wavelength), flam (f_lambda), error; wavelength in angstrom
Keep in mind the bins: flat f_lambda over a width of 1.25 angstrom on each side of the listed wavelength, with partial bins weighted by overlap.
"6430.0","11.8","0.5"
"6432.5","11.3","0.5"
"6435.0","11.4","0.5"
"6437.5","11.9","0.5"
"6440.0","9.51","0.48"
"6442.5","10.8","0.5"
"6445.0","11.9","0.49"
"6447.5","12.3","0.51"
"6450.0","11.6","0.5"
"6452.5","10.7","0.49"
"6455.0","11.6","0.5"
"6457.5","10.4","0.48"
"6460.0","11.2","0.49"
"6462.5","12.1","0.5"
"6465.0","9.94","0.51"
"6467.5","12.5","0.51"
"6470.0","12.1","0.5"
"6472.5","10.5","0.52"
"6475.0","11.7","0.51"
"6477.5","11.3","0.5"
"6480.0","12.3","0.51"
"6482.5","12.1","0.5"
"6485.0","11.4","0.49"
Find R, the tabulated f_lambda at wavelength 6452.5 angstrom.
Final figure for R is 10.7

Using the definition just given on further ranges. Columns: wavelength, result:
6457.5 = 10.4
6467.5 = 12.5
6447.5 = 12.3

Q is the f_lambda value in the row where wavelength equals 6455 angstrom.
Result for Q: 11.6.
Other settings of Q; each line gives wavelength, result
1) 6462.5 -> 12.1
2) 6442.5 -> 10.8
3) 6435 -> 11.4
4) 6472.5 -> 10.5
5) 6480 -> 12.3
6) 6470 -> 12.1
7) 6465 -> 9.94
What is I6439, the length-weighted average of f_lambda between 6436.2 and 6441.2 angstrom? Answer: 10.7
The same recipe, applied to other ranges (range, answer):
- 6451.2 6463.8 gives 11.2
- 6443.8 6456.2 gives 11.6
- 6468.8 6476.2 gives 11.4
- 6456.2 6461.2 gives 10.8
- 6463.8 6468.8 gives 11.2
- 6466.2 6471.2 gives 12.3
